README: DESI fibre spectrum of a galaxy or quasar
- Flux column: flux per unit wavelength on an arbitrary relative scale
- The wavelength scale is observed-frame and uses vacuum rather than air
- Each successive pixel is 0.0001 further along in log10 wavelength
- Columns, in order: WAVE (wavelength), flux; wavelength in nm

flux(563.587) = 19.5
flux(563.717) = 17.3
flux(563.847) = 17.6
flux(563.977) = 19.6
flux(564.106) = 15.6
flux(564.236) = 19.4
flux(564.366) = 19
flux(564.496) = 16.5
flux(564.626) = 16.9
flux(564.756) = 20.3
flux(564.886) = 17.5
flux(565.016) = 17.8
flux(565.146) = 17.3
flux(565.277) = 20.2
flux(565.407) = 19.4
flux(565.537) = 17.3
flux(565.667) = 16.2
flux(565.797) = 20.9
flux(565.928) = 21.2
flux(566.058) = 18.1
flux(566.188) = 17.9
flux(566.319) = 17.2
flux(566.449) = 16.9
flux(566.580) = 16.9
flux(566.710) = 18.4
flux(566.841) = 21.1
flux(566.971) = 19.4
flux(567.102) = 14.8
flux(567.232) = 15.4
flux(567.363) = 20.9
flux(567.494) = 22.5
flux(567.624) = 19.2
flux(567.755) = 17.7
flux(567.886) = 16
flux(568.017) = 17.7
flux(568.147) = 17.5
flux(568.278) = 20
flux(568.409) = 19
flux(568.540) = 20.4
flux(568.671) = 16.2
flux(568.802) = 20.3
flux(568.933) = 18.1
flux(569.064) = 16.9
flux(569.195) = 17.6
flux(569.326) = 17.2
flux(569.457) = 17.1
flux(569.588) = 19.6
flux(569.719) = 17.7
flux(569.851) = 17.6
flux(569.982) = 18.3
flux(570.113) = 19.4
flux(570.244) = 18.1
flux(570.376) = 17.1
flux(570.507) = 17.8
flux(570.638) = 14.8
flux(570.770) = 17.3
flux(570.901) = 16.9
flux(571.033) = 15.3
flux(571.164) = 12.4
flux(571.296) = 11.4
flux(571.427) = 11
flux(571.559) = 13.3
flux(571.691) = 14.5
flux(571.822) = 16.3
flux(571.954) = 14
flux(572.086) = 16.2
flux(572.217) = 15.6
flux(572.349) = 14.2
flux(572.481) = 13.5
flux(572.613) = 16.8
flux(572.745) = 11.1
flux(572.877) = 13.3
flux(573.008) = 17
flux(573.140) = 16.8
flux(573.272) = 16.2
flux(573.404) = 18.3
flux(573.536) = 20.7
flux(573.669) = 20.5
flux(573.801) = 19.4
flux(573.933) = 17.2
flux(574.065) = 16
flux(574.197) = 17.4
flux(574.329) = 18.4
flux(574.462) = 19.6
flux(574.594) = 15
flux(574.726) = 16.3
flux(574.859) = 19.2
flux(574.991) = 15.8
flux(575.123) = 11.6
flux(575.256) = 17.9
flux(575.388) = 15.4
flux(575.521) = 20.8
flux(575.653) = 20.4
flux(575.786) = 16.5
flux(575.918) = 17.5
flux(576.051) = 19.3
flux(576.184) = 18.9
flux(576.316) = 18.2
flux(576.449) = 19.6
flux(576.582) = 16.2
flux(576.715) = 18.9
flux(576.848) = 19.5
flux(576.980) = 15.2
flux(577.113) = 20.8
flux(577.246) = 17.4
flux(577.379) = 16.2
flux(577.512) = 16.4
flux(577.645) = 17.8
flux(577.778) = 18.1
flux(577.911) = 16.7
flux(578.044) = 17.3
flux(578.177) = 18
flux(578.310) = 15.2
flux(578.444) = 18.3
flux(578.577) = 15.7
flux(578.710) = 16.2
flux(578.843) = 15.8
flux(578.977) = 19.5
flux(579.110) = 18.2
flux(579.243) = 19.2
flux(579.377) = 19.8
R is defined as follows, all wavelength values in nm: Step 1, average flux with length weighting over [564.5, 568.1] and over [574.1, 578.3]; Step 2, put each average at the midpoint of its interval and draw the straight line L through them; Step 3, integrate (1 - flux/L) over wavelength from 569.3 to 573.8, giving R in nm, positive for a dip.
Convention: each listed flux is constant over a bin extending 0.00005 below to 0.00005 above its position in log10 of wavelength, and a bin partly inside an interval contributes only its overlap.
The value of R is 0.45 nm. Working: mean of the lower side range 18.3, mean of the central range 16.1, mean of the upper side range 17.6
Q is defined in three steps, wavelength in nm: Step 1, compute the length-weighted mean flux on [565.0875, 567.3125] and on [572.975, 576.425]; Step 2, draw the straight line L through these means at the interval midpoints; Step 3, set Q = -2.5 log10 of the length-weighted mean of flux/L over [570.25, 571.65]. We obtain 0.204 mag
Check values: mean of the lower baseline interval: 18.2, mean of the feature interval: 14.9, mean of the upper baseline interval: 17.7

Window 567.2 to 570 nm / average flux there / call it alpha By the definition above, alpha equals 18.3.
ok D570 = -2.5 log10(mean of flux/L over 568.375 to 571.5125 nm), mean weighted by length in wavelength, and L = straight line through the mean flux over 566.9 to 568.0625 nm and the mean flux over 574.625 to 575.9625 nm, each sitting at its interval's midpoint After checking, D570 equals 0.06 mag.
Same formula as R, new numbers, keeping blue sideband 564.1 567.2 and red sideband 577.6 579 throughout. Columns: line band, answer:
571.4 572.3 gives 0.16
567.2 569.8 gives -0.06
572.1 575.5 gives 0.17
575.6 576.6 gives -0.07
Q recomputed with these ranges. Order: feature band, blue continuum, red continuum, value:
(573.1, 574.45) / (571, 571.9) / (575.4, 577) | -0.149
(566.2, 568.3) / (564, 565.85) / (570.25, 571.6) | -0.079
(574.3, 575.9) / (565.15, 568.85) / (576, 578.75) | 0.036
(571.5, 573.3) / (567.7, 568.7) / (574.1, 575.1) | 0.172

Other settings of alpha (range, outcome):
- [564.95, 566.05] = 18.7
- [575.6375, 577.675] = 18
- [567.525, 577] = 17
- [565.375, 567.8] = 18.5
